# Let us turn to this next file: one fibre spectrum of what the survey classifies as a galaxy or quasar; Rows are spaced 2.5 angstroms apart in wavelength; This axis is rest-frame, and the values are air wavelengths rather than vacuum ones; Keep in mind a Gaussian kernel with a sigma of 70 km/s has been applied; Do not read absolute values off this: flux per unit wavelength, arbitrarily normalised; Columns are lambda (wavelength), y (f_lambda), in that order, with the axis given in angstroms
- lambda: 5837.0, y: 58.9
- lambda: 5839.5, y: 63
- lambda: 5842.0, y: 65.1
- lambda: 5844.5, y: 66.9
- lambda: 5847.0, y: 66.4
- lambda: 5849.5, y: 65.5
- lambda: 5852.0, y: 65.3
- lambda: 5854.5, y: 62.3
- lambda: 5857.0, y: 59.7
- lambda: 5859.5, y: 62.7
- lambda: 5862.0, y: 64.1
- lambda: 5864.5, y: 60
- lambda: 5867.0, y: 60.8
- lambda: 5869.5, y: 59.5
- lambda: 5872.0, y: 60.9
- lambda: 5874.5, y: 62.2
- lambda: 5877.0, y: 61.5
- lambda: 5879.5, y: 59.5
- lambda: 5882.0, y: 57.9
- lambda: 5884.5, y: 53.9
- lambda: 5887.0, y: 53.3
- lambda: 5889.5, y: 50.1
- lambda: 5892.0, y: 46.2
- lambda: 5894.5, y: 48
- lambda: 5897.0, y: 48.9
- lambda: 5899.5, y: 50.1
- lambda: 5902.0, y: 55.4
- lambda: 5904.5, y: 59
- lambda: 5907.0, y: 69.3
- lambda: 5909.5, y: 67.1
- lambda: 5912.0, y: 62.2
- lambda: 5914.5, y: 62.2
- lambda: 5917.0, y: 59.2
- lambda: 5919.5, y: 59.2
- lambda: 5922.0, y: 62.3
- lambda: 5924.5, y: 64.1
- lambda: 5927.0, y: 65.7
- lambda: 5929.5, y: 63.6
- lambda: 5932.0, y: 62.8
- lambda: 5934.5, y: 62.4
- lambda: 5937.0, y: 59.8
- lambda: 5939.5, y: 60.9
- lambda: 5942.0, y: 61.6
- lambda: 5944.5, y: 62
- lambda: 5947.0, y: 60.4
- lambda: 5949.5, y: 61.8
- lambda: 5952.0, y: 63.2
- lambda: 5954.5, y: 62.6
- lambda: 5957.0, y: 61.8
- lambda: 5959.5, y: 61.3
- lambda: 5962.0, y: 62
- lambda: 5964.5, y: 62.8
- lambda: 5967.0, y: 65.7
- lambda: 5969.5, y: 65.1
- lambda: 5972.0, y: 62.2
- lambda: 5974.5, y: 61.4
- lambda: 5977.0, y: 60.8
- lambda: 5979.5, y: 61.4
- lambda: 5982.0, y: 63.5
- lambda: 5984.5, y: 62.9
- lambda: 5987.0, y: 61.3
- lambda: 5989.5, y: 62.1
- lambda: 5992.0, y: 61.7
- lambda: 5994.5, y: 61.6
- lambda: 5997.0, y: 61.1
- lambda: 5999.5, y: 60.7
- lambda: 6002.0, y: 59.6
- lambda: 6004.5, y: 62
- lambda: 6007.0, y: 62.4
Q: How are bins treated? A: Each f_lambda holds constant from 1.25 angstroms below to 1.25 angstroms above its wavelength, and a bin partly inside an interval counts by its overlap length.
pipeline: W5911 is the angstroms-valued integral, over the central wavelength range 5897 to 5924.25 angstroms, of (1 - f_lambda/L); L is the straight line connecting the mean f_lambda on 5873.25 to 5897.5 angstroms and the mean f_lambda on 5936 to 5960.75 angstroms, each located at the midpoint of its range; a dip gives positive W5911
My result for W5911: -1.4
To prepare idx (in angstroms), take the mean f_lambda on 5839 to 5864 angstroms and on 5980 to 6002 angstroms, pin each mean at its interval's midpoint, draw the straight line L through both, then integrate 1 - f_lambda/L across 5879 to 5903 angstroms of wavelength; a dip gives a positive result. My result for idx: 4.3 angstroms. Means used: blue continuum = 64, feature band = 52.1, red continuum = 61.7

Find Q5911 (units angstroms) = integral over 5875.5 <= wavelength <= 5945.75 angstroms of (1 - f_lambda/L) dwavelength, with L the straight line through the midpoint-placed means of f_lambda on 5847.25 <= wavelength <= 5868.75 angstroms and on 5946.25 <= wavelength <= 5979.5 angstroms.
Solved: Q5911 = 4.1 angstroms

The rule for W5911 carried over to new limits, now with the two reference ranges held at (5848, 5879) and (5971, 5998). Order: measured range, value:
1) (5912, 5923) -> 0.2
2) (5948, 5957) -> -0.1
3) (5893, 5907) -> 1.9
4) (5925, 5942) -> -0.2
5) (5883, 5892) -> 1.5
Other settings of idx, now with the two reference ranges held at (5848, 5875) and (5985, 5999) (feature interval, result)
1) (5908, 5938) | -0.4 angstroms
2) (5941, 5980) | -0.4 angstroms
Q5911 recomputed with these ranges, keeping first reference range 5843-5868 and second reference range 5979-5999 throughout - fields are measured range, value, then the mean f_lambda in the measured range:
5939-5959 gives 0.2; 61.8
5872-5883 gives 0.5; 60.4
